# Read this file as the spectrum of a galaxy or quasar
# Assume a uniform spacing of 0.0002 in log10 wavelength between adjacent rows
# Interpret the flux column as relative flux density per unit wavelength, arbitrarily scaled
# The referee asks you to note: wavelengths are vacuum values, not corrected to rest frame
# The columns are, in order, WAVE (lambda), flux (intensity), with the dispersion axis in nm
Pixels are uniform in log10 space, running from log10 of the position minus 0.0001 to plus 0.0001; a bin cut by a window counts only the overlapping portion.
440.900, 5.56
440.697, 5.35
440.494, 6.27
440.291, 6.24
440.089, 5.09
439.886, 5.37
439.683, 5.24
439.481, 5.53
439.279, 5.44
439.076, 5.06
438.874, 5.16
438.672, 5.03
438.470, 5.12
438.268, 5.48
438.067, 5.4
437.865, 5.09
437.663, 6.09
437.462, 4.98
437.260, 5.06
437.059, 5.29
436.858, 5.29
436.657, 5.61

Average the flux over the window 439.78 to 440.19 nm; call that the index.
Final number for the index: 5.22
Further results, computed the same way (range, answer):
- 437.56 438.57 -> 5.44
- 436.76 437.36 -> 5.22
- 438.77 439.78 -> 5.29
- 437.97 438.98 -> 5.24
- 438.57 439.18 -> 5.08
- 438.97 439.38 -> 5.24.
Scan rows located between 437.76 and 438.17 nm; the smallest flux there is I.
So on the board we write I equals 5.09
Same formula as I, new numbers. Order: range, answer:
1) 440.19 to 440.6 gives 6.24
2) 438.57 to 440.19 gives 5.03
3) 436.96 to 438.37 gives 4.98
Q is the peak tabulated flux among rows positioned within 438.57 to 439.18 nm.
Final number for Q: 5.16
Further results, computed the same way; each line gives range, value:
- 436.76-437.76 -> 6.09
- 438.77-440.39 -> 6.24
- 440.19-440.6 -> 6.27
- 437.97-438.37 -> 5.48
